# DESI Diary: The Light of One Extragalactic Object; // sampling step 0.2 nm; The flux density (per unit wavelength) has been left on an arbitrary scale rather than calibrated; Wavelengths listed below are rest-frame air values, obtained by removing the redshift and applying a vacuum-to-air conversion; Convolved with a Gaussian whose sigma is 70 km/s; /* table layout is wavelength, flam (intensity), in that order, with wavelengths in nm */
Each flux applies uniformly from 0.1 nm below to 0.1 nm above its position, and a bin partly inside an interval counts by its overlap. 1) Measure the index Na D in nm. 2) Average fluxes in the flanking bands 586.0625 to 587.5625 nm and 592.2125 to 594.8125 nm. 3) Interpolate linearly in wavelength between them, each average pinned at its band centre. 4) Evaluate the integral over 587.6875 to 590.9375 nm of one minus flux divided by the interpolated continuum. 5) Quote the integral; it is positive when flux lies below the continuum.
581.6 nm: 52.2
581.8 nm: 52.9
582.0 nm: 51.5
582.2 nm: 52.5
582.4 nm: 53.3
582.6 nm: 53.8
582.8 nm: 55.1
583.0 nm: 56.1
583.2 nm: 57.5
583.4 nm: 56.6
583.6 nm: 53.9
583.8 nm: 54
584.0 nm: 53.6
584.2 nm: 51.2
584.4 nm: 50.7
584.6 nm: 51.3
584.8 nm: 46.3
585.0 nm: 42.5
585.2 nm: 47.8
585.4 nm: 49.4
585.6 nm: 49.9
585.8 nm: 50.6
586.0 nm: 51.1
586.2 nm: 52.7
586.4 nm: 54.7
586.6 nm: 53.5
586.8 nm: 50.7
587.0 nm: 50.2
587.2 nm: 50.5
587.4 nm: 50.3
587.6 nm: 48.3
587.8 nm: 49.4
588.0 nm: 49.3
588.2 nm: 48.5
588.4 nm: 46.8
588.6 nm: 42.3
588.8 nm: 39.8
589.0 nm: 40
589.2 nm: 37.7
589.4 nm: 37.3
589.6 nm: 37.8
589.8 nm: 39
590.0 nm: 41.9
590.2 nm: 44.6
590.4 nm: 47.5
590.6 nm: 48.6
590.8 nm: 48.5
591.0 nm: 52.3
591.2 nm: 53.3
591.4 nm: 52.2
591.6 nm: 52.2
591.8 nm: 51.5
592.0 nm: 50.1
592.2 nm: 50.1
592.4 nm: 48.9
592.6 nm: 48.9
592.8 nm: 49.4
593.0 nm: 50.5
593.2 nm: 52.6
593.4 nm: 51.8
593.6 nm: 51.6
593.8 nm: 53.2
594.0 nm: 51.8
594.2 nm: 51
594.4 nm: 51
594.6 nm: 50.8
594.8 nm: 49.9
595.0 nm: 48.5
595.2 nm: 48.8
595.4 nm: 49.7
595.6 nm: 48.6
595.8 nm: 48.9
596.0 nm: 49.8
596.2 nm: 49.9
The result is 0.48 nm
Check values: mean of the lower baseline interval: 51.6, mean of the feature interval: 43.8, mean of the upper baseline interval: 50.9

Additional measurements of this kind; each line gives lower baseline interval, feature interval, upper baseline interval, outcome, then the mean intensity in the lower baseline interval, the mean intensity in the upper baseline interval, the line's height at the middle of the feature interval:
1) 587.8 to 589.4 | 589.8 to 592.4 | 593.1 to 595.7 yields -0.13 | 43.5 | 50.7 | 46.6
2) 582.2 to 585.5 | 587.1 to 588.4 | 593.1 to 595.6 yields 0.06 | 52.1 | 50.8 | 51.6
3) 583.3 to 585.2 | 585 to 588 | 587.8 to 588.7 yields -0.10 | 50.9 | 47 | 48.7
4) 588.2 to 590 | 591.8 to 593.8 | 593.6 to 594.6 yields -0.08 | 40.7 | 51.6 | 48.8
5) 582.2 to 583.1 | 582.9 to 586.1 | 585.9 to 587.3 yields 0.11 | 54.3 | 51.9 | 53.2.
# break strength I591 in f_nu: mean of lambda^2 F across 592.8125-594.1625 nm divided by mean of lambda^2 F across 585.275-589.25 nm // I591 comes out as 1.1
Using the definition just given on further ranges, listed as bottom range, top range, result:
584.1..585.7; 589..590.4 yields 0.84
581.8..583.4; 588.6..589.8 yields 0.73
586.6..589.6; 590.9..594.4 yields 1.14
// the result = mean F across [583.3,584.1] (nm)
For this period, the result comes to 54.5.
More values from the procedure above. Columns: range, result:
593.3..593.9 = 52.2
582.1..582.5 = 52.9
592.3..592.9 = 49.1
